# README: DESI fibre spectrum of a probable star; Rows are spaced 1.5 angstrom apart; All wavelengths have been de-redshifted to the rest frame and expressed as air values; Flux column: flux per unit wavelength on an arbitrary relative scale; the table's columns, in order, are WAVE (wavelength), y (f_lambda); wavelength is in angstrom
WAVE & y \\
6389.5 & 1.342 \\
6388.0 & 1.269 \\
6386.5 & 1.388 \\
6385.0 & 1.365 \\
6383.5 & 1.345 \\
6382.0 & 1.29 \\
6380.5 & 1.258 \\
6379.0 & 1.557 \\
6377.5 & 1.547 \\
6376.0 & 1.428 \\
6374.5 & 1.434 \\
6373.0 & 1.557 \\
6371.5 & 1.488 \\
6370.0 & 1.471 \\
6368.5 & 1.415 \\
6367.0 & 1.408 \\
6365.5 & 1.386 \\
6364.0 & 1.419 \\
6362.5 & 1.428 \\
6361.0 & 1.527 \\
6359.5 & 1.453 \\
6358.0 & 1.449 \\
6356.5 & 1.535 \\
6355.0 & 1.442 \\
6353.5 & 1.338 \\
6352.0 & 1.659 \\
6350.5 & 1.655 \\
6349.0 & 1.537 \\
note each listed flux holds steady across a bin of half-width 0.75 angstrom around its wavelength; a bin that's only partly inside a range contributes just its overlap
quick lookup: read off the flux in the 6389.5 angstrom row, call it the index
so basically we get 1.342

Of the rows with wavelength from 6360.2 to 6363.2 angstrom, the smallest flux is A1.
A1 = 1.428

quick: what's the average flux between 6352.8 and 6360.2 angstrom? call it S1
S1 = 1.44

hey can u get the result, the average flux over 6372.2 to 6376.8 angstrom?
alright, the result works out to 1.47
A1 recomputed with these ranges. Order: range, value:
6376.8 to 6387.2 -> 1.258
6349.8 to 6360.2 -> 1.338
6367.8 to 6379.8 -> 1.415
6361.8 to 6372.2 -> 1.386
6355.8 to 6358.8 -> 1.449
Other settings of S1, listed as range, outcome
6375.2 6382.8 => 1.42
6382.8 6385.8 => 1.36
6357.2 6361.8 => 1.48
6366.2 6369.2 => 1.41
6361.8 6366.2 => 1.41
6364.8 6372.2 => 1.43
